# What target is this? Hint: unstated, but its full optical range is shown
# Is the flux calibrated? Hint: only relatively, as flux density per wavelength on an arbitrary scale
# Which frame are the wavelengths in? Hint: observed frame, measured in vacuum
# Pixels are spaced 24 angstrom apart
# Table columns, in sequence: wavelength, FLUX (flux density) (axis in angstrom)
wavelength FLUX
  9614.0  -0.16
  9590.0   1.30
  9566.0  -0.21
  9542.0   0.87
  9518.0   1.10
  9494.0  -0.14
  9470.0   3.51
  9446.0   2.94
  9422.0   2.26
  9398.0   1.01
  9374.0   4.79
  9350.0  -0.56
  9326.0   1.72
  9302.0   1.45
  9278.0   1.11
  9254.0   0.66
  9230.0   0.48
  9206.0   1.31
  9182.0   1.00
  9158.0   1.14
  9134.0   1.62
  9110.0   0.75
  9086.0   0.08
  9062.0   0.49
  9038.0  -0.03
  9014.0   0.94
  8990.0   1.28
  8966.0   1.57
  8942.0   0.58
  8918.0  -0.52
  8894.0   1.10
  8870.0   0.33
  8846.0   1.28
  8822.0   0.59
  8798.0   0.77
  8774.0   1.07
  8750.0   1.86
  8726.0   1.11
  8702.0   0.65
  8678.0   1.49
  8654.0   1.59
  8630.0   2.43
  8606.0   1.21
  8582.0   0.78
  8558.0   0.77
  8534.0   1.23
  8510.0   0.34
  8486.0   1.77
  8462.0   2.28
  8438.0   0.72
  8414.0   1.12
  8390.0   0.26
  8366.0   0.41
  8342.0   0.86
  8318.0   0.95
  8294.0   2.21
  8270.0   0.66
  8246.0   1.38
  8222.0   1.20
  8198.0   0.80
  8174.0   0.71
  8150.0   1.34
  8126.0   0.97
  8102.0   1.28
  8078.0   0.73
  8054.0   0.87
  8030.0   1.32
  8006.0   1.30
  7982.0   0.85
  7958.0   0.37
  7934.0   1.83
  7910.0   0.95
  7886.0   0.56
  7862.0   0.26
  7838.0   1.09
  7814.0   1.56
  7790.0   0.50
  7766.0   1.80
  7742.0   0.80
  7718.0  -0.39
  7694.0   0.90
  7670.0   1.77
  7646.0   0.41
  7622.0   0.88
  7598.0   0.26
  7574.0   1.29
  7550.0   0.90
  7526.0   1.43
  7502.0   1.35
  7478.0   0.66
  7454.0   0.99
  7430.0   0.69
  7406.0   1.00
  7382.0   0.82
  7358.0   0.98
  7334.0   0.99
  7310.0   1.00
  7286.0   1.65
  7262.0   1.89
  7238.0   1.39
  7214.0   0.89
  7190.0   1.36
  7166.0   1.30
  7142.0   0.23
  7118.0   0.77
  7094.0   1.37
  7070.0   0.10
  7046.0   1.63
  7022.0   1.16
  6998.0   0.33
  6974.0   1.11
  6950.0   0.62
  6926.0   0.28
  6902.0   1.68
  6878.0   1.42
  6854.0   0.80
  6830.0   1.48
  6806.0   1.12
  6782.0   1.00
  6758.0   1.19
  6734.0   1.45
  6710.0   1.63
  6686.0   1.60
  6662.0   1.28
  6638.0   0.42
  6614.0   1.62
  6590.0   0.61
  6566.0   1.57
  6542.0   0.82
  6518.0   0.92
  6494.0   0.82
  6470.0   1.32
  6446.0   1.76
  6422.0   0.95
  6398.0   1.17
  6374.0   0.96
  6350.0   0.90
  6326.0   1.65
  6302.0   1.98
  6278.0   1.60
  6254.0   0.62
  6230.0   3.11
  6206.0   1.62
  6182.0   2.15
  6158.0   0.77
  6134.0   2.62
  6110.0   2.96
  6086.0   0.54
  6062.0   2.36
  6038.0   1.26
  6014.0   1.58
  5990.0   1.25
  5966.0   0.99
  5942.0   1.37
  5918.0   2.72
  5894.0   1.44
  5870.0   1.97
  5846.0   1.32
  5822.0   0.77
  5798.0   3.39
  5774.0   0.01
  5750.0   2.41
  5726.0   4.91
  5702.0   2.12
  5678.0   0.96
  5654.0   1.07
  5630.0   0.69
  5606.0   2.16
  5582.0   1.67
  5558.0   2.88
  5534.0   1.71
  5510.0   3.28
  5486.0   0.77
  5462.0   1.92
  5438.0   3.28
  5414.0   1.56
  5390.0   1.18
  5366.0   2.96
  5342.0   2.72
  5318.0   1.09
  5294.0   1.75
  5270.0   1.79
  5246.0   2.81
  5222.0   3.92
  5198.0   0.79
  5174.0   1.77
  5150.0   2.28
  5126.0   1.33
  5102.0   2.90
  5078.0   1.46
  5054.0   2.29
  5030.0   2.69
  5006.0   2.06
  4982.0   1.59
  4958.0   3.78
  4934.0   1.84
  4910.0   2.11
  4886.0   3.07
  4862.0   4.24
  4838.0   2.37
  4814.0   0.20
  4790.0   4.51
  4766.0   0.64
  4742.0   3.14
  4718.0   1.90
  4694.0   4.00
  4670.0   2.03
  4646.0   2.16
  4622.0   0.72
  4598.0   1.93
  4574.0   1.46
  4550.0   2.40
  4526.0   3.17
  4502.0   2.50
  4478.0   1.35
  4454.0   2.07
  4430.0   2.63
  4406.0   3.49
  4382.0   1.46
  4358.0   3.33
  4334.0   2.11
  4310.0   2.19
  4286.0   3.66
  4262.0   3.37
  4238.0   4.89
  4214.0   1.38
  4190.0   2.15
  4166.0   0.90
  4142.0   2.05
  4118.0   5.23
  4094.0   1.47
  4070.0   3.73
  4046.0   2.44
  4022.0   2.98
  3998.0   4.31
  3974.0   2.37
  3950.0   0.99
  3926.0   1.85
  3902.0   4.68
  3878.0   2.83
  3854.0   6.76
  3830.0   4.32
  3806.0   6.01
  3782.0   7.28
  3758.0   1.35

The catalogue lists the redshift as 1.60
